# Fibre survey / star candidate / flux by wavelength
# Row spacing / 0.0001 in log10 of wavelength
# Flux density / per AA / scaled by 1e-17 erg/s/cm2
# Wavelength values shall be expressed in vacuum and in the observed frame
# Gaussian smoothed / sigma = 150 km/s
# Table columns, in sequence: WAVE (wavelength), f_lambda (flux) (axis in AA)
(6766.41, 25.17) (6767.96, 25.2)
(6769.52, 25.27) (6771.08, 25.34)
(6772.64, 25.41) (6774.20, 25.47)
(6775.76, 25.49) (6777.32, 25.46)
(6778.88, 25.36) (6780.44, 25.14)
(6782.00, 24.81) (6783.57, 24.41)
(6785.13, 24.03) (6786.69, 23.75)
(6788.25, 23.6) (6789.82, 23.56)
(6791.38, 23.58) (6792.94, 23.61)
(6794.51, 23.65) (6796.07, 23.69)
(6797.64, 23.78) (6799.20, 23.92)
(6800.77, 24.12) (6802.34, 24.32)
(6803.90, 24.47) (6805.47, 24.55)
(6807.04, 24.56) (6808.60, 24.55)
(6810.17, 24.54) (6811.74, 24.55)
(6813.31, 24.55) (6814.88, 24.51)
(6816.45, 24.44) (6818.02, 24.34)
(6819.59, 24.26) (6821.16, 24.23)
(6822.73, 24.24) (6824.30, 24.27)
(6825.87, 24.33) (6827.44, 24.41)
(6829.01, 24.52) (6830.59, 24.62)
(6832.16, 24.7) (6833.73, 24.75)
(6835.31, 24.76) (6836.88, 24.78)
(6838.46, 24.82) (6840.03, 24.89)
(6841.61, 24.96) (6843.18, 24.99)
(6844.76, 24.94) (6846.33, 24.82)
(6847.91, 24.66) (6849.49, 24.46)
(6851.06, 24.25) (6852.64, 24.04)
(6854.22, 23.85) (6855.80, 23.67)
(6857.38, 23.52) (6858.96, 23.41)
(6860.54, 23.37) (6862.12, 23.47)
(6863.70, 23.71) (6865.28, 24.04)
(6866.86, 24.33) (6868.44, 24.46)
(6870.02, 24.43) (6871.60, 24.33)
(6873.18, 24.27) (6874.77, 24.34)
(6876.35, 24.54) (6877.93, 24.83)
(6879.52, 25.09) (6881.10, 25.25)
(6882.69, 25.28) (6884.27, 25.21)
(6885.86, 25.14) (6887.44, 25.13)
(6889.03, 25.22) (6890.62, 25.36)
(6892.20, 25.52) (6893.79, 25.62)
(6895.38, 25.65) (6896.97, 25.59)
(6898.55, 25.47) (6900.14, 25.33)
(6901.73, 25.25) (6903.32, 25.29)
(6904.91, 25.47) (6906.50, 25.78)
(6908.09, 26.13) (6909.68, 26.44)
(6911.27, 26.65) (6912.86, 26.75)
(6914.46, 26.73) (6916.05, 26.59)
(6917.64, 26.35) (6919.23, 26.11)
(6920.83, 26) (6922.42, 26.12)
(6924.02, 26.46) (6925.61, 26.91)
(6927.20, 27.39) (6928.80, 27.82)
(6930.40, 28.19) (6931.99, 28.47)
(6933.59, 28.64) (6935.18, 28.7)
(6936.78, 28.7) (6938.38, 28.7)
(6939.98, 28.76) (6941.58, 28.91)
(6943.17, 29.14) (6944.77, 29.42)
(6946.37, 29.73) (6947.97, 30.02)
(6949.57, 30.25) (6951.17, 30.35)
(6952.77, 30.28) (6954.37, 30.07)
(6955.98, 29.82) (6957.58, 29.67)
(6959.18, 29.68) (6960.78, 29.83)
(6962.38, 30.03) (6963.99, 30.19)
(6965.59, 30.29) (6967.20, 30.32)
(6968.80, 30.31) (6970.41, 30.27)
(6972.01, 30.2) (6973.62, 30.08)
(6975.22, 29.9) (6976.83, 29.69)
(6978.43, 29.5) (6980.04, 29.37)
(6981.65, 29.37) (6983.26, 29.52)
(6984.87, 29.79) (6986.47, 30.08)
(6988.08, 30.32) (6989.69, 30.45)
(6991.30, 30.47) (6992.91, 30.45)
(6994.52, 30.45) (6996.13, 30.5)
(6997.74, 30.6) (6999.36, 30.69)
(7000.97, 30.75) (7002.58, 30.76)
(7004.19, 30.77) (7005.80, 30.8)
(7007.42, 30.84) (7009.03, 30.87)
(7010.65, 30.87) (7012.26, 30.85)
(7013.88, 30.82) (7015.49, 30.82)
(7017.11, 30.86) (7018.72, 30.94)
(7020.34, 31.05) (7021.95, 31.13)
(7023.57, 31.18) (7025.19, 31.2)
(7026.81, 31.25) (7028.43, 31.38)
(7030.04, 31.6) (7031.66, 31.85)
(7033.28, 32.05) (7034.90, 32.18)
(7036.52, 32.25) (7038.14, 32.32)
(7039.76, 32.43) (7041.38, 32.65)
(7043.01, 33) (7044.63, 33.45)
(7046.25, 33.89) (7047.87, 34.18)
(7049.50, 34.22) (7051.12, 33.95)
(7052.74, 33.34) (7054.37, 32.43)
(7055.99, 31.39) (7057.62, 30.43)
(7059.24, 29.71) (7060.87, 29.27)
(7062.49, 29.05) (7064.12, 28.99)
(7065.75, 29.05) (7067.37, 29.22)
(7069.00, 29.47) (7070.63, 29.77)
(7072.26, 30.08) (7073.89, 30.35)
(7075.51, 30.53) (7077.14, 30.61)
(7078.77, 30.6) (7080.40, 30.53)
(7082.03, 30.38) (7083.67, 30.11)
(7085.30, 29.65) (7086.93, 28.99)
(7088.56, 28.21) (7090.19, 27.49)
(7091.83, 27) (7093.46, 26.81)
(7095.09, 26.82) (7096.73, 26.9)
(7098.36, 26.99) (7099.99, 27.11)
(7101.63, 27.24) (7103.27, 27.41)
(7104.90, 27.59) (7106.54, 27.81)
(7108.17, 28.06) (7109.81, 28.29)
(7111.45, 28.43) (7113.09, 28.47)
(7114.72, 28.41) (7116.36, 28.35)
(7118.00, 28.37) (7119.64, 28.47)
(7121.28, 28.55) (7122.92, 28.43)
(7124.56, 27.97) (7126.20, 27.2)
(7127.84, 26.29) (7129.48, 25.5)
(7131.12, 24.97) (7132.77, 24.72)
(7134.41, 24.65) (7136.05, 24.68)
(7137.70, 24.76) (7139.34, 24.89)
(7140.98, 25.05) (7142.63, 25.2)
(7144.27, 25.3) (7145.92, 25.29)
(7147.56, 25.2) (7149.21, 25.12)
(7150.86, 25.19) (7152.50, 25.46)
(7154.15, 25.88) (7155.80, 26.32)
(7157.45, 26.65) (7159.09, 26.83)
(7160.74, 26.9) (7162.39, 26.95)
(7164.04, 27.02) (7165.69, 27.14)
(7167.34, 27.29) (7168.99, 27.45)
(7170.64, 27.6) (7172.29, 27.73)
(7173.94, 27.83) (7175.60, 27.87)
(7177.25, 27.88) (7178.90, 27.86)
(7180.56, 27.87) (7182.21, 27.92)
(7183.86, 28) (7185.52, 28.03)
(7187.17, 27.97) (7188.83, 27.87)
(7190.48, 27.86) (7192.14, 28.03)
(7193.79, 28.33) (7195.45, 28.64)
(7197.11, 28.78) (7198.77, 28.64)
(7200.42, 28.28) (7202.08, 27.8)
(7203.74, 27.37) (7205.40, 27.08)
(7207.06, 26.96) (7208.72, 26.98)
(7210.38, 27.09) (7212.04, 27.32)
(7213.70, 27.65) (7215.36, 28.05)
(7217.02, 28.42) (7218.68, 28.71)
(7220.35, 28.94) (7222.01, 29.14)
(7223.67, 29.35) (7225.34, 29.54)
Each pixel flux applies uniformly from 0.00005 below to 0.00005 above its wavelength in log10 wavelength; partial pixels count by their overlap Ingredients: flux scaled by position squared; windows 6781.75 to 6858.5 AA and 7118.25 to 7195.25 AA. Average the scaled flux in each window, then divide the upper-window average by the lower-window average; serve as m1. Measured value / 1.2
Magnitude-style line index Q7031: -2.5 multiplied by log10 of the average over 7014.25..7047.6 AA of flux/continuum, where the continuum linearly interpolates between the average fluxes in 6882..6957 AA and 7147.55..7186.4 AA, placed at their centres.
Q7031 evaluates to -0.177 mag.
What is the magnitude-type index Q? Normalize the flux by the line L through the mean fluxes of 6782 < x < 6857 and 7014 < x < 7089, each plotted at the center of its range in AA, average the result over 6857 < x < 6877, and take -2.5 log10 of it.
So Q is 0.07 mag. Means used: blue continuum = 24.3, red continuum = 31.1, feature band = 24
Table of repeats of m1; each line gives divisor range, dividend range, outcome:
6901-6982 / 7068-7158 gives 1.01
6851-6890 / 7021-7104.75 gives 1.32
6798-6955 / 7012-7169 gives 1.19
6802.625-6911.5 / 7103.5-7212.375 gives 1.19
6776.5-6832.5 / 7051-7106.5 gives 1.30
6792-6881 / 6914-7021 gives 1.26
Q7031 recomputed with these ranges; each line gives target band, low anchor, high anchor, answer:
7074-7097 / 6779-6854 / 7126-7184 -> -0.12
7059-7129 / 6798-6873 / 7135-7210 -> -0.09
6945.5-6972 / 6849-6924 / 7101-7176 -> -0.18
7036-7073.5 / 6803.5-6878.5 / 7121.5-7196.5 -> -0.21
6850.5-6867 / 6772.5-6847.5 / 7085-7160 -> 0.05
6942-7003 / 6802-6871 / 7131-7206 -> -0.18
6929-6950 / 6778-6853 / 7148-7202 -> -0.14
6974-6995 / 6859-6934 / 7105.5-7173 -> -0.15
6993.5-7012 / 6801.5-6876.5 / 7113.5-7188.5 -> -0.20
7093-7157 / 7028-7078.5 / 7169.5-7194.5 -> 0.11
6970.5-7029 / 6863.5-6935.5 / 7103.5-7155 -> -0.17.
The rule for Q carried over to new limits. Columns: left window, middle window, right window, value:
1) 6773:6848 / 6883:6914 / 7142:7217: -0.021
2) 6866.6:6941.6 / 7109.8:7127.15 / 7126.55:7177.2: -0.086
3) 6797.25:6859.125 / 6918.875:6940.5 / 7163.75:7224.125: -0.092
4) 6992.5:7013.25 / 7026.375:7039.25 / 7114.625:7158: -0.079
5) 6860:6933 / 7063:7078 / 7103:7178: -0.130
